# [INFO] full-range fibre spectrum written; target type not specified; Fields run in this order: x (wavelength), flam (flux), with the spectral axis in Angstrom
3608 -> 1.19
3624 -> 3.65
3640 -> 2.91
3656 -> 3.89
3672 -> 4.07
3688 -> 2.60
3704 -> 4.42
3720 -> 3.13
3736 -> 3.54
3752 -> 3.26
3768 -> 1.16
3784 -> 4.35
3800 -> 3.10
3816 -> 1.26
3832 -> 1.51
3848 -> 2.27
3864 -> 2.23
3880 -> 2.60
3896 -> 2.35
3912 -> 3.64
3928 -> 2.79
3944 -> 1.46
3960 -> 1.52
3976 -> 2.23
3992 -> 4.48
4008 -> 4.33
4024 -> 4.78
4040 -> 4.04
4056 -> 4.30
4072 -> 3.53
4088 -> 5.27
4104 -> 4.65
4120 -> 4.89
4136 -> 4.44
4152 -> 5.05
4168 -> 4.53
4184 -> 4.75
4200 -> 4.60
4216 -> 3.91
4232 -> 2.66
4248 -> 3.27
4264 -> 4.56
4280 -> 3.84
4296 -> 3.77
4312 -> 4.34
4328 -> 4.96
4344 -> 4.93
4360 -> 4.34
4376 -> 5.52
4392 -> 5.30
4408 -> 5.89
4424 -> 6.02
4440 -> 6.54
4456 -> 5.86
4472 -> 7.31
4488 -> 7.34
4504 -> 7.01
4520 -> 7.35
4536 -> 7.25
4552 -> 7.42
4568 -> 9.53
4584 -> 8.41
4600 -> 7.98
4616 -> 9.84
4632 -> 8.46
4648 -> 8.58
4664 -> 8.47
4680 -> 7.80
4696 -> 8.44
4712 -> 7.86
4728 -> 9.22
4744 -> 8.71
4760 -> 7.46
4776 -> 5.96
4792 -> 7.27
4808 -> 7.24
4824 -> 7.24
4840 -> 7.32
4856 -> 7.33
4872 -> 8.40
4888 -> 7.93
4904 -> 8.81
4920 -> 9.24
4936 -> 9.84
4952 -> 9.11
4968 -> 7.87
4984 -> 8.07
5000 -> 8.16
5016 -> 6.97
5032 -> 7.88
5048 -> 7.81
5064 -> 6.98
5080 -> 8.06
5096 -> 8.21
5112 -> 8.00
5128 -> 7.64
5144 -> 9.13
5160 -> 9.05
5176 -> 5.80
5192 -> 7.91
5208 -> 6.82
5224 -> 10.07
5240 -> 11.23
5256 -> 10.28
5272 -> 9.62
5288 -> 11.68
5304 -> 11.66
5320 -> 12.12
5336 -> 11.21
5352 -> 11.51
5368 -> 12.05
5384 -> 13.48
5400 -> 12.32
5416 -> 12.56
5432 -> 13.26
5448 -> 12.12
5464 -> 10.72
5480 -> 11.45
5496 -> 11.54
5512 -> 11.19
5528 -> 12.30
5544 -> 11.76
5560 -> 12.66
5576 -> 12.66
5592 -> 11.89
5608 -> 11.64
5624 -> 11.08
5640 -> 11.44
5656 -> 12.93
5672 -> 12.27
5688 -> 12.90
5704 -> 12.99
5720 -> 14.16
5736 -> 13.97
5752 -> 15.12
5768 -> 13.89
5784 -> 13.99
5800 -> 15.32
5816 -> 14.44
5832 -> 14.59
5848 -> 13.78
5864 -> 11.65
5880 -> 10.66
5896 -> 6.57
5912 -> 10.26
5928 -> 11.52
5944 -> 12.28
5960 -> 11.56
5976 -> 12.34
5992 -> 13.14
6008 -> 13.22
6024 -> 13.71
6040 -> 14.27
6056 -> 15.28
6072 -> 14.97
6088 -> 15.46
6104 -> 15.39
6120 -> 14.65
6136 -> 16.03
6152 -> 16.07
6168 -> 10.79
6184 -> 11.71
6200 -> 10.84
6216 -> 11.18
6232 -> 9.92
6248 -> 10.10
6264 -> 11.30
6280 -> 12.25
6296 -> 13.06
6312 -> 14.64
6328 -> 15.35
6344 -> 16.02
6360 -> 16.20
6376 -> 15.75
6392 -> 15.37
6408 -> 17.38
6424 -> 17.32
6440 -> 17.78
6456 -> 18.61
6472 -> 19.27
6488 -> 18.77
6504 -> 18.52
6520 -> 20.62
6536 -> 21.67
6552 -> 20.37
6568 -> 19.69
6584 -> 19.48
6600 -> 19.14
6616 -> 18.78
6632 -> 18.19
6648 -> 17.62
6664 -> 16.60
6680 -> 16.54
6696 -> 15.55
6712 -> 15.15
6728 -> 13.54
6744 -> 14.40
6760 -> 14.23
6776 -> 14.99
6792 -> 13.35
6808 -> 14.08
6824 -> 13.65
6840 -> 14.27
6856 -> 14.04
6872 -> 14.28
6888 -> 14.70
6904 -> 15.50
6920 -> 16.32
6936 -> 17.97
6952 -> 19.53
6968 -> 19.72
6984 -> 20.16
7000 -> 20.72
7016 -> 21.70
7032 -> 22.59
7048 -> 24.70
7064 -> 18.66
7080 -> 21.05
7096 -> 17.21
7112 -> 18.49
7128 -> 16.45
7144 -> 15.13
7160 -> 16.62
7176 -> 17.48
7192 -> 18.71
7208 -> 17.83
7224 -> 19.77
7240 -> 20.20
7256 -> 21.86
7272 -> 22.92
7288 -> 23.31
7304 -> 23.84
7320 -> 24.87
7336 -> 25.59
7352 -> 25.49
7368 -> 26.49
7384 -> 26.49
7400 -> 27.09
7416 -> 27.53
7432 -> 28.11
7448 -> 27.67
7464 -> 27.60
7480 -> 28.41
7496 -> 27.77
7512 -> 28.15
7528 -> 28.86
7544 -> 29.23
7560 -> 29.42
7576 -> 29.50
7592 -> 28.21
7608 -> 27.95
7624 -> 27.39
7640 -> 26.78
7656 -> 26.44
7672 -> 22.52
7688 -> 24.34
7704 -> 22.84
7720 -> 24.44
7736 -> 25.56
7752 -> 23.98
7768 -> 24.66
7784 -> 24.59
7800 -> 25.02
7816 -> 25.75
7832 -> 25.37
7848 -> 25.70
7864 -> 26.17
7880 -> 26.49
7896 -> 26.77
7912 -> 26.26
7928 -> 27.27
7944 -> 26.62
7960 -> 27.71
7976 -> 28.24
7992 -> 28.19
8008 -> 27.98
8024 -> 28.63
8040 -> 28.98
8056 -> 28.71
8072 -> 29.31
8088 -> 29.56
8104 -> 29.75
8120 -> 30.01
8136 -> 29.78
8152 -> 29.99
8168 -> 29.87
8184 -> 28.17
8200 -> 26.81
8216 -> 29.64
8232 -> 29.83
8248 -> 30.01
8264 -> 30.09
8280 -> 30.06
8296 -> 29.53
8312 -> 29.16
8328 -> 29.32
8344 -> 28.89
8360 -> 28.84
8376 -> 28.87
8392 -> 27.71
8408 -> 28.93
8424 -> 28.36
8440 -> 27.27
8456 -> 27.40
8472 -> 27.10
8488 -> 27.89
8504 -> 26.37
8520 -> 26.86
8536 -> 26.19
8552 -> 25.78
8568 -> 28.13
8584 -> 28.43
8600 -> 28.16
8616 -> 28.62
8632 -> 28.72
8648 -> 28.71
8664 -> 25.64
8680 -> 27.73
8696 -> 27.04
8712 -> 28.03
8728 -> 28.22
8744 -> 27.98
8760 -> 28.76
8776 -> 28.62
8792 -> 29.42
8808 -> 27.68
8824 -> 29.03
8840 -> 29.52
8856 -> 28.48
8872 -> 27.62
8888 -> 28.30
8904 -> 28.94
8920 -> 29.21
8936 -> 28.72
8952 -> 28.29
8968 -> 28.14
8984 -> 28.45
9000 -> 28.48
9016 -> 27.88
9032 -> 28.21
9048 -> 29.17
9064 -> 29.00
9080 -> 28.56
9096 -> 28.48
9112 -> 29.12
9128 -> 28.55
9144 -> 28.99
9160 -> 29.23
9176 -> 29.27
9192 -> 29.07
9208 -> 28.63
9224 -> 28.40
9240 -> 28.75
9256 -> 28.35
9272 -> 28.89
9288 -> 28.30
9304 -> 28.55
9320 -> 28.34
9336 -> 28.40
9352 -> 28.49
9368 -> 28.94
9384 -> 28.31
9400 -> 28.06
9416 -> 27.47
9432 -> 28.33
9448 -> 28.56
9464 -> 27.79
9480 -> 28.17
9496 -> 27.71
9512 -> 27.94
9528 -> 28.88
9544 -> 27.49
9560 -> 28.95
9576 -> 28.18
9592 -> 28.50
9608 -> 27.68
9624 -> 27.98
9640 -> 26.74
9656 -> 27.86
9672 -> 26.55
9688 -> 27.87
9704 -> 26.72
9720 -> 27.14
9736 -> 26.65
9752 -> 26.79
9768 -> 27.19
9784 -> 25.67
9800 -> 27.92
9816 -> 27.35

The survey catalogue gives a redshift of 0.00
